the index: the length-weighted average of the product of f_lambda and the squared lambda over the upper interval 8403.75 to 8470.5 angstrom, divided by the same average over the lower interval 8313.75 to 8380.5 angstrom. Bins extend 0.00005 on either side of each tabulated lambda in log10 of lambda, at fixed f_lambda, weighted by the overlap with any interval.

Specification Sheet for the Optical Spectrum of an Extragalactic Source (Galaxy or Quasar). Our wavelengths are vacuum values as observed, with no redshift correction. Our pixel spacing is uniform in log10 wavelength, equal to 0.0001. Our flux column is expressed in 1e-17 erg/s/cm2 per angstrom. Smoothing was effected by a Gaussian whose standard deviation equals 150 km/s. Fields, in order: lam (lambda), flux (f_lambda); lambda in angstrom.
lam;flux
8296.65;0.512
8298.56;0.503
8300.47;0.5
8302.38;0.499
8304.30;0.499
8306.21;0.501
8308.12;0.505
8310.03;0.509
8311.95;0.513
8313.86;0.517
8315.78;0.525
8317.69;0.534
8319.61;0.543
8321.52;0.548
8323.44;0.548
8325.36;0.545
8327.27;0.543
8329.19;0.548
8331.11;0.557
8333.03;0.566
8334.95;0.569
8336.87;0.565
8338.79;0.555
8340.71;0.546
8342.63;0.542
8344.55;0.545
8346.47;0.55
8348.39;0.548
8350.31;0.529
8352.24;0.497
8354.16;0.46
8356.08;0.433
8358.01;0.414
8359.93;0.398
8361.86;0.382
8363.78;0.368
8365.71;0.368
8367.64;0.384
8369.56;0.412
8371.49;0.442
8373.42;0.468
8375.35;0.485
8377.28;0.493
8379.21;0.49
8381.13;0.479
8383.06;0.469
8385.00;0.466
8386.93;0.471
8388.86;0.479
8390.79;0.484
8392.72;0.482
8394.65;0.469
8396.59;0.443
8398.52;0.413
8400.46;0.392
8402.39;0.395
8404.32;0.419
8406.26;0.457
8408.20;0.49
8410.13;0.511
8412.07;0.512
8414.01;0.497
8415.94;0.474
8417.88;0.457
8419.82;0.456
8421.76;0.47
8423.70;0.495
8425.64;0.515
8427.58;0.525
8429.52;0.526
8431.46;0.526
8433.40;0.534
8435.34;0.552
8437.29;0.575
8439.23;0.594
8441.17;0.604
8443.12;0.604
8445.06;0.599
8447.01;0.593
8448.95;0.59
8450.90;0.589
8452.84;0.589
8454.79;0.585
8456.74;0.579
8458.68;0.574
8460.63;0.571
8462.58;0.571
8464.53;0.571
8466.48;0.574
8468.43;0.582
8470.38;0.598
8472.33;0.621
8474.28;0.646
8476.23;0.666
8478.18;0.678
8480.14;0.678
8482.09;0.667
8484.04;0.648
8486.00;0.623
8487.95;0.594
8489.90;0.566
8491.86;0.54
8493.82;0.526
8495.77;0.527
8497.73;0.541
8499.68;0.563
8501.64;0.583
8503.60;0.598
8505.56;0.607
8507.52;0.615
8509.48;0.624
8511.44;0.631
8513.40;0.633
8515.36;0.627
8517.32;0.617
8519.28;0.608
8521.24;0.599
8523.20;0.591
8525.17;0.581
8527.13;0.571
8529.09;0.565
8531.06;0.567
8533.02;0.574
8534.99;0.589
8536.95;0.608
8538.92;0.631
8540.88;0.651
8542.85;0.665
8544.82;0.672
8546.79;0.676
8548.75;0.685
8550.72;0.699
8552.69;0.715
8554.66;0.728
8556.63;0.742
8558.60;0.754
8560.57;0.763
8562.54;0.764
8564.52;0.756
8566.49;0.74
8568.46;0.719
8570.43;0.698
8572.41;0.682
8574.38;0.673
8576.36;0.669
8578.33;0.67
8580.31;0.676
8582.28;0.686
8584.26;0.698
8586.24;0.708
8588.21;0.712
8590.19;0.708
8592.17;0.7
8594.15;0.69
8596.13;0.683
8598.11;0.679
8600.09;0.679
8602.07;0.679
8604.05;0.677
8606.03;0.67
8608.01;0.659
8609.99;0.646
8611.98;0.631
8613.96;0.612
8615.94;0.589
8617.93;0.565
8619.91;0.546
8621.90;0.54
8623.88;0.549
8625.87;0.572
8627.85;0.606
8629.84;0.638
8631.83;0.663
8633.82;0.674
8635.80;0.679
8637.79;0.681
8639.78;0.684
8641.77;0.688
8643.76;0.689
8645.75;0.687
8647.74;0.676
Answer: 1.11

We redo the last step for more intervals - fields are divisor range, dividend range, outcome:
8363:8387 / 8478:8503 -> 1.37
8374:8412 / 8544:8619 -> 1.55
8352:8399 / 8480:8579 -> 1.49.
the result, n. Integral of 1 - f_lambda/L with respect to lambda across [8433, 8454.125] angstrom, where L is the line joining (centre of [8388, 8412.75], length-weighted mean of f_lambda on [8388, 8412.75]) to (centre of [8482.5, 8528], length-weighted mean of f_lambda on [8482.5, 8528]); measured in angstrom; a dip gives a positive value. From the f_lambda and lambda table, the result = -3.0 angstrom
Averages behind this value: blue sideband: 0.457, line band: 0.585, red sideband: 0.593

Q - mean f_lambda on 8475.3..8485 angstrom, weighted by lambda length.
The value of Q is 0.667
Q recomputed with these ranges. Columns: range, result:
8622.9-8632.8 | 0.605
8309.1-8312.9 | 0.51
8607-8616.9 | 0.628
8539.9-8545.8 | 0.662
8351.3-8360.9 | 0.44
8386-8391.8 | 0.479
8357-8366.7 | 0.386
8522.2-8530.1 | 0.577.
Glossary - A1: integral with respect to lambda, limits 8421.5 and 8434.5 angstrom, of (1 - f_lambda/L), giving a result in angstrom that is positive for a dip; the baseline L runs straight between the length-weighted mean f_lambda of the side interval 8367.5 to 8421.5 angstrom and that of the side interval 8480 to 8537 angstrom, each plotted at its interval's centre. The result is -0.4 angstrom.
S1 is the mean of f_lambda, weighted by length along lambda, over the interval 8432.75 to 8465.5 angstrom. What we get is 0.581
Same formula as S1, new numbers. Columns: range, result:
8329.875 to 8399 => 0.479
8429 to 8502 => 0.589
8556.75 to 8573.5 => 0.735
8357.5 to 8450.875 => 0.483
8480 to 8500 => 0.586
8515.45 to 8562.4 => 0.648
